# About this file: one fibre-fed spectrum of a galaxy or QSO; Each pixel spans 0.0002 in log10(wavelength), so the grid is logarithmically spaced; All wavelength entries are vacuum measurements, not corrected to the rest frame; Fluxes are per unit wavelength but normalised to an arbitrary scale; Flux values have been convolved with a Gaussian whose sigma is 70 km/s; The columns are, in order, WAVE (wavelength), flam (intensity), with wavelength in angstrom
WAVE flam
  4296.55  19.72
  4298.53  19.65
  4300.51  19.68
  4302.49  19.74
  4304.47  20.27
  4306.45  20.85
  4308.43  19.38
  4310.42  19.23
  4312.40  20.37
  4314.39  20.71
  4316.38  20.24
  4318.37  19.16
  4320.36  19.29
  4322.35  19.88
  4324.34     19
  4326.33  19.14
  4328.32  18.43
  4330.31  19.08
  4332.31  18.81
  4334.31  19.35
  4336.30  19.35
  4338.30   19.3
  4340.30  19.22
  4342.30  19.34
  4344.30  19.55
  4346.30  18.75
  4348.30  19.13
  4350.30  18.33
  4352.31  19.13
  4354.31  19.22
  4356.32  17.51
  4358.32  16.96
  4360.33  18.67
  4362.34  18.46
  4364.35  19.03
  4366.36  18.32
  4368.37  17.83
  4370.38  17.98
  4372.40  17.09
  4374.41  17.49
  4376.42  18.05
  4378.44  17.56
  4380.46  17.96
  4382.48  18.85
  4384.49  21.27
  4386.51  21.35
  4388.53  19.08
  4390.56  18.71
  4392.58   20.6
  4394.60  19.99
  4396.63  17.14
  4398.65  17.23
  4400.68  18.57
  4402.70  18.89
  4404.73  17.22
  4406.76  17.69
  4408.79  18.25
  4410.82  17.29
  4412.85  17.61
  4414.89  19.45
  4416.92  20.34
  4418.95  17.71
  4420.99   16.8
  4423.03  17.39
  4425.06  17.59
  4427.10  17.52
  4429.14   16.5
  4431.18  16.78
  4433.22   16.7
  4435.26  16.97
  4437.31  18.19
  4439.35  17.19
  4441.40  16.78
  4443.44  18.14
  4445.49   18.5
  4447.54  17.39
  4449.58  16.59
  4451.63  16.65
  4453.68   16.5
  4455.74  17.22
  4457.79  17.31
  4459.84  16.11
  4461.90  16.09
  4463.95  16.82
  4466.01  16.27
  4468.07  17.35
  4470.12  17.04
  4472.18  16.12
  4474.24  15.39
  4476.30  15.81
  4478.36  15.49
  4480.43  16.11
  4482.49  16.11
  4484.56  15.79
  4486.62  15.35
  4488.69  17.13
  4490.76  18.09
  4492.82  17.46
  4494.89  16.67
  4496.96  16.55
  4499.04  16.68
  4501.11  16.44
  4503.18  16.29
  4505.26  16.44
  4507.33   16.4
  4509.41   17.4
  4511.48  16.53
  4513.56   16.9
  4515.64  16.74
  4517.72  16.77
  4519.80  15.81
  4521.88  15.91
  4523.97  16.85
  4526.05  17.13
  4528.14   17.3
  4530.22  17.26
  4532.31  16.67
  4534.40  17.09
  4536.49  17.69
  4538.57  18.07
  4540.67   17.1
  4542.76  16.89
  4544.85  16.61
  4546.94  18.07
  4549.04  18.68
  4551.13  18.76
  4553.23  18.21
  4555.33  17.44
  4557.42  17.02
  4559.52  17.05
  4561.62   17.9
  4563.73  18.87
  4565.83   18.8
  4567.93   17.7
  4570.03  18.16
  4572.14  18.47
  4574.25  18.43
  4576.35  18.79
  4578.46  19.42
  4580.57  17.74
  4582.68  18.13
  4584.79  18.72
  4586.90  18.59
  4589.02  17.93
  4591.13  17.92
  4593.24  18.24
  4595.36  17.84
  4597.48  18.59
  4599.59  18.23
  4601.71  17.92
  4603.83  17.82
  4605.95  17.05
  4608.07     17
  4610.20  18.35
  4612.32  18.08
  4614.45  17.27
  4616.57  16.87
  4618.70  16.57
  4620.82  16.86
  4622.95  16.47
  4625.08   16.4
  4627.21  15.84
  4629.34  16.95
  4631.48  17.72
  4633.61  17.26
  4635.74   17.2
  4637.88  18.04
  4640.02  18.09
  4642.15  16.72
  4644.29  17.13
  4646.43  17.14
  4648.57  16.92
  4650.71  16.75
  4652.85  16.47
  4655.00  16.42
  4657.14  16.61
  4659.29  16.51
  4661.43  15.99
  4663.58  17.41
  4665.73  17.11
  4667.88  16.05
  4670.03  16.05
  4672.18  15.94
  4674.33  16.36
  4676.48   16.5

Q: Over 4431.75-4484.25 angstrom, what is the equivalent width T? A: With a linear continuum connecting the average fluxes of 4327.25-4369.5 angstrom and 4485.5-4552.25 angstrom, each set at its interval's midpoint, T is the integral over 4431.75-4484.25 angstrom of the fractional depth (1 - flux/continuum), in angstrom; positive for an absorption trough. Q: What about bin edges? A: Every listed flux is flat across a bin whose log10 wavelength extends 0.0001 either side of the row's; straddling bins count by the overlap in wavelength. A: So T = 2.6 angstrom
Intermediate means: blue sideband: 18.8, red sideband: 17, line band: 16.7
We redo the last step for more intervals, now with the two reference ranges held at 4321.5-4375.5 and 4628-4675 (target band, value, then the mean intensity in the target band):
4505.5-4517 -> 0.6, 16.8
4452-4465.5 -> 1.0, 16.7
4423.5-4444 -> 1.1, 17.2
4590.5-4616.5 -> -1.0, 17.8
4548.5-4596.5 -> -2.4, 18.2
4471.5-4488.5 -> 2.0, 15.8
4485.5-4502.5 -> 1.0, 16.8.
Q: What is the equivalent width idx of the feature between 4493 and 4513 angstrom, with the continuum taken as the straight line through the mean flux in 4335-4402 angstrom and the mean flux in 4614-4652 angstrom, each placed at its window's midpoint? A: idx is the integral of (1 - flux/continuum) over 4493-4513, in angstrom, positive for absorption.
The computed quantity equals 1.3 angstrom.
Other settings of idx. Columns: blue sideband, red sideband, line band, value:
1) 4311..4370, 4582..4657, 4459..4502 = 4.2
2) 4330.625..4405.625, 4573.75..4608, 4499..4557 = 3.9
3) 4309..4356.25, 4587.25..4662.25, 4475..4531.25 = 4.7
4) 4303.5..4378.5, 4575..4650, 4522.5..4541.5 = 0.8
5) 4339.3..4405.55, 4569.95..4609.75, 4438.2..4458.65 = 1.4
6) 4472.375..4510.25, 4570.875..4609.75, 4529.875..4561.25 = -0.3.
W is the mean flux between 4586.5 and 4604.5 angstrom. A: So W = 18.1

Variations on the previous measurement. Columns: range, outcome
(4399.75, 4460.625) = 17.5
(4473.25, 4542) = 16.7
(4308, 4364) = 19.1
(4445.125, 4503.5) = 16.6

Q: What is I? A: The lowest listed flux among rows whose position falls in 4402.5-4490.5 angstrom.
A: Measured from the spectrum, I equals 15.35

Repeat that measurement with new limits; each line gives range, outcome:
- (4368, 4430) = 16.5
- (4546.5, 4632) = 15.84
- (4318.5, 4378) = 16.96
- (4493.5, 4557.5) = 15.81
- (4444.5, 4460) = 16.11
